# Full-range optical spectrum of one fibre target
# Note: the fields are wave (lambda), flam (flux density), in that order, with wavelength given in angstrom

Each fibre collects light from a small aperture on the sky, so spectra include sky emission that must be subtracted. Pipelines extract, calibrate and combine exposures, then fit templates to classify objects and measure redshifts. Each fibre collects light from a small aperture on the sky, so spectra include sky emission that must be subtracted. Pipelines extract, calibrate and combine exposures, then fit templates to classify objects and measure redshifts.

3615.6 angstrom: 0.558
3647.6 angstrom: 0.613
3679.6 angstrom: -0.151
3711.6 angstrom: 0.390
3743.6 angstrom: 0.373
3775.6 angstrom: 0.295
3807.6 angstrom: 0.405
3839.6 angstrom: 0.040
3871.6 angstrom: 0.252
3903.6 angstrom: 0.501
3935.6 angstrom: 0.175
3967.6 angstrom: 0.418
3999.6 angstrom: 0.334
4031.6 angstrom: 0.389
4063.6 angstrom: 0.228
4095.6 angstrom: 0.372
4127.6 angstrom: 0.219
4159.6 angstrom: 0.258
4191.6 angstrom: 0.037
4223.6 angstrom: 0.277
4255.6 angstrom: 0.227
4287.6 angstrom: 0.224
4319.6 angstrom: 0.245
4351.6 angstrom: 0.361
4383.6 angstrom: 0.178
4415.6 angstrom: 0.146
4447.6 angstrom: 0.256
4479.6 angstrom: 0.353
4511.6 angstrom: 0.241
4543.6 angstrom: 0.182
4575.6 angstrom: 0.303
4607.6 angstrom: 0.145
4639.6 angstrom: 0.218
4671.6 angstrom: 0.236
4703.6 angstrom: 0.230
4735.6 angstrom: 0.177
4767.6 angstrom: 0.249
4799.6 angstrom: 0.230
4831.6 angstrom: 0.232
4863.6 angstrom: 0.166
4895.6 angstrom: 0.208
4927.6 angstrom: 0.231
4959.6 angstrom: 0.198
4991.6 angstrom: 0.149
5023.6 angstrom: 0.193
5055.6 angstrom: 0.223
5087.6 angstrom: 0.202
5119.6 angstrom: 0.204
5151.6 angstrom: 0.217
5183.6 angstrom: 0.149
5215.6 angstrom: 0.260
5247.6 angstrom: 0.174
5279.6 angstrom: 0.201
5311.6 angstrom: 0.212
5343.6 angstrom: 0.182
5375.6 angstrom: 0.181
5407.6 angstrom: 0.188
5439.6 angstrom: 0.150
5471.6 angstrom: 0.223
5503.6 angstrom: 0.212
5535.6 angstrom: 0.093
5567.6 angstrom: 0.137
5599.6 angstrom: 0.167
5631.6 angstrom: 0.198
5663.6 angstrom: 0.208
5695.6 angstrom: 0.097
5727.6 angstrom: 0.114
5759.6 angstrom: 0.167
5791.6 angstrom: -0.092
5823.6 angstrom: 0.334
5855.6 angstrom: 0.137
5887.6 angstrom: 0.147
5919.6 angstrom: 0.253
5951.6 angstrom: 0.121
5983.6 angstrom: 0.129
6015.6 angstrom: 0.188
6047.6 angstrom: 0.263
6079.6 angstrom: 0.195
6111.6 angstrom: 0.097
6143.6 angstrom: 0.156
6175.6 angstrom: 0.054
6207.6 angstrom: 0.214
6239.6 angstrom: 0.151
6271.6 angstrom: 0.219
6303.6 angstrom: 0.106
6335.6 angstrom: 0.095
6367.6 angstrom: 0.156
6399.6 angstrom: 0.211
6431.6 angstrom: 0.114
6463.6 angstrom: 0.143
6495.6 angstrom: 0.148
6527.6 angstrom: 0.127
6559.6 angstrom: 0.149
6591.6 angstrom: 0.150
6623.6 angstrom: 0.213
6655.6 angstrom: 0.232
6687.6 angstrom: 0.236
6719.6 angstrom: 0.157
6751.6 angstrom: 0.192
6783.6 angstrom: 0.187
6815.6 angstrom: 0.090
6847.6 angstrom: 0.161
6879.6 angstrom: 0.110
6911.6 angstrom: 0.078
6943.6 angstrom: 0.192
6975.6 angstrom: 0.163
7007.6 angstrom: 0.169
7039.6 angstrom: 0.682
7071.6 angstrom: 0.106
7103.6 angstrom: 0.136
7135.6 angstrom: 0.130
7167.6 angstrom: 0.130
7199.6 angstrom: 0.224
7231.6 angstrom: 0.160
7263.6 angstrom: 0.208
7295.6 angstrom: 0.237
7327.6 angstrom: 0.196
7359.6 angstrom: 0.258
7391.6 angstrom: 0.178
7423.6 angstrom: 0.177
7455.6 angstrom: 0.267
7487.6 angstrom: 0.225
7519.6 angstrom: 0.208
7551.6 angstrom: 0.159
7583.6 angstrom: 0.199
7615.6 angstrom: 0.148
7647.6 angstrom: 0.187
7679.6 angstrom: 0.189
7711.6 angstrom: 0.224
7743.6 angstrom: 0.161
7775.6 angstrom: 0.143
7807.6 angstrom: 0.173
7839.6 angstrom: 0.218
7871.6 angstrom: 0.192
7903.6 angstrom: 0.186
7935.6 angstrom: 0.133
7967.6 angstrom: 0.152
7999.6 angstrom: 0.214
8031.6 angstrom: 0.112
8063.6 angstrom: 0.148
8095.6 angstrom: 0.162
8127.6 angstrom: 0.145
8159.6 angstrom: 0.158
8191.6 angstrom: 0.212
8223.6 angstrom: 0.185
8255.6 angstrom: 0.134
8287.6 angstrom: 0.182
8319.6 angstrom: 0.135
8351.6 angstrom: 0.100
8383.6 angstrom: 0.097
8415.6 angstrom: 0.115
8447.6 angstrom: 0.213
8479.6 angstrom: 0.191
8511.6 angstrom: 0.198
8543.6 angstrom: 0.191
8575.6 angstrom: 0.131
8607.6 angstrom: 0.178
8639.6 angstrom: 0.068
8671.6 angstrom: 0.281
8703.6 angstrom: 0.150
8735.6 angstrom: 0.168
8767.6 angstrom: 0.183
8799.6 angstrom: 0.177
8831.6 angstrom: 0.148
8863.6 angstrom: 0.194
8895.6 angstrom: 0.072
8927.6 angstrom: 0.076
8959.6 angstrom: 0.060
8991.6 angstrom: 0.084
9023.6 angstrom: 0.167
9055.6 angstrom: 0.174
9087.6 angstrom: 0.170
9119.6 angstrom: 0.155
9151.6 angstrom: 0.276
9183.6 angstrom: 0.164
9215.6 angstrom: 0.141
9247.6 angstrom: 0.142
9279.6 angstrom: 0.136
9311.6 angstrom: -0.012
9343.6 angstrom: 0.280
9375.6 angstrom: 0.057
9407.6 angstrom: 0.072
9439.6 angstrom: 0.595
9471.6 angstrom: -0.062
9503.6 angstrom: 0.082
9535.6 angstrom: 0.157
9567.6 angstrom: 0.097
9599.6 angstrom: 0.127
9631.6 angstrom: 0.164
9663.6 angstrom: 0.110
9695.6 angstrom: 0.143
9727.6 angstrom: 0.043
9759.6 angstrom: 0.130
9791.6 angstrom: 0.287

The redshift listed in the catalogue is 0.88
